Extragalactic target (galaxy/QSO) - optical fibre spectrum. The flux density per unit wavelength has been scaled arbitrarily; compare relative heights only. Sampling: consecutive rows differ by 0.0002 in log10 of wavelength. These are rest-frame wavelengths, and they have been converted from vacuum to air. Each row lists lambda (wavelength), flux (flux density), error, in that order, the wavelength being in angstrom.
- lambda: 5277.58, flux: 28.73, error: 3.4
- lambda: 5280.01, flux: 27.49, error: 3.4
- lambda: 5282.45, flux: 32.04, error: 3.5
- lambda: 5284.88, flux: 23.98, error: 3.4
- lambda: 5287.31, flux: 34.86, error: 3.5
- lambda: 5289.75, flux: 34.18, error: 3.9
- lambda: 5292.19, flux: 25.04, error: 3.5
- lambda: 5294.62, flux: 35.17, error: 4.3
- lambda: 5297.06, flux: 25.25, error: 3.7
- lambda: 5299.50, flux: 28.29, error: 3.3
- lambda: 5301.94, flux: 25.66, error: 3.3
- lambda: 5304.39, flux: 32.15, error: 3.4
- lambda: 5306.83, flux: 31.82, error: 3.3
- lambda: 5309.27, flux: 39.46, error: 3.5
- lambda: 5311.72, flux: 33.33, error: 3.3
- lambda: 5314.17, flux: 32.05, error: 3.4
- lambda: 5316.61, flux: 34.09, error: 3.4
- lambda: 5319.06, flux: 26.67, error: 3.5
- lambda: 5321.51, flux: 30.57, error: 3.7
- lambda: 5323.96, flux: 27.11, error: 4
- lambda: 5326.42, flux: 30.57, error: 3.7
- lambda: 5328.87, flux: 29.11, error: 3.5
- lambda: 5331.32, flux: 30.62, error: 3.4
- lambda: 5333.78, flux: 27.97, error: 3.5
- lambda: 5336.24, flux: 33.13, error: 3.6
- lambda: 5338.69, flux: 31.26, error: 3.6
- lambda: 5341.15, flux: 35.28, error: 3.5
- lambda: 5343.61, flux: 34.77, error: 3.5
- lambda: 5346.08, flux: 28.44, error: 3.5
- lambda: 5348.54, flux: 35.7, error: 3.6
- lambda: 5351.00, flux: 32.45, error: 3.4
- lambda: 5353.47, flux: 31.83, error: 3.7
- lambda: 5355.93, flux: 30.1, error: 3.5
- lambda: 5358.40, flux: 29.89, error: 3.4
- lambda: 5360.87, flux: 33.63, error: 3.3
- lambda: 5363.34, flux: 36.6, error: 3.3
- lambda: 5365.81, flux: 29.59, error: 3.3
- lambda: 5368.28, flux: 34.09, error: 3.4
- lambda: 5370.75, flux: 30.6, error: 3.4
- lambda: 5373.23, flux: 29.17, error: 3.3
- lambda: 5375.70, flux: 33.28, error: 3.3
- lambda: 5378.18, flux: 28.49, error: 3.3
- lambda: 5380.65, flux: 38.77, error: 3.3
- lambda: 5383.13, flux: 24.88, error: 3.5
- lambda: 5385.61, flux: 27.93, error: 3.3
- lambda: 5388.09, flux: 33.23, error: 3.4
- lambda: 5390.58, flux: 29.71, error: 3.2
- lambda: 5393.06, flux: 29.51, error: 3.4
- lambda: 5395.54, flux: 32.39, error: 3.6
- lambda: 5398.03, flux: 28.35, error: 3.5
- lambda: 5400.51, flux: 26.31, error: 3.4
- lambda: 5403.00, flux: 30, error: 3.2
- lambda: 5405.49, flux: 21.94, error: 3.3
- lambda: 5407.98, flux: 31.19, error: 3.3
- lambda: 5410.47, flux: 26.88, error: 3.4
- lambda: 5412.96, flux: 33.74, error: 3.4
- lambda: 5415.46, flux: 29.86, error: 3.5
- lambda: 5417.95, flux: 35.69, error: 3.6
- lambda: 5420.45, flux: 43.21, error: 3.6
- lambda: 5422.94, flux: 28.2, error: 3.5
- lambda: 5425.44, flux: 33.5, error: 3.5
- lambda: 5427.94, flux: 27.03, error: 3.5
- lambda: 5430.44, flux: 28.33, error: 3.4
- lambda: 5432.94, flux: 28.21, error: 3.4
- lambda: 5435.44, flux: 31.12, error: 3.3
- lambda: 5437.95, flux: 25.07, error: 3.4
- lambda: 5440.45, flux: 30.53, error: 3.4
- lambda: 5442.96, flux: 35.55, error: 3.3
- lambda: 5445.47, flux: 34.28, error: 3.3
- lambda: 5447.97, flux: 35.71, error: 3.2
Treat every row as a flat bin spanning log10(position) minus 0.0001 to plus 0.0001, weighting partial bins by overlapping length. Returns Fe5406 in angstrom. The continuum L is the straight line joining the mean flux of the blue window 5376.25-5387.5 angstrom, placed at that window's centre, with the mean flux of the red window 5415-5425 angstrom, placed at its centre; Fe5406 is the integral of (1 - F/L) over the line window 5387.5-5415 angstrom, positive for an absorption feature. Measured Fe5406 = 2.68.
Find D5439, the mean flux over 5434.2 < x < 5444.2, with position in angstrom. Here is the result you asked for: 30.5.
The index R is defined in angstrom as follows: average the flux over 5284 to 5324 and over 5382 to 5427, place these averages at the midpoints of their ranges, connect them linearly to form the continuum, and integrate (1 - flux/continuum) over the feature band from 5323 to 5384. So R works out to -2.0 angstrom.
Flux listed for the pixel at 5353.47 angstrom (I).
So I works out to 31.83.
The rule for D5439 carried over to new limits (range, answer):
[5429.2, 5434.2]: 28.3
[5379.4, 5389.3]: 31.2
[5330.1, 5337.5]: 30.6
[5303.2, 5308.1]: 32.1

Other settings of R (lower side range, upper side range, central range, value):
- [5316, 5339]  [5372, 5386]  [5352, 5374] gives -1.01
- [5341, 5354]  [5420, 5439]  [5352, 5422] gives 1.04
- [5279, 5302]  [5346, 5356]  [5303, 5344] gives -0.96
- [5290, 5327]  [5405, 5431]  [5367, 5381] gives -0.47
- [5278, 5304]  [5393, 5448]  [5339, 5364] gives -2.35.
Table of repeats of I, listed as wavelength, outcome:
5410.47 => 26.88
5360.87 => 33.63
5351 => 32.45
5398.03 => 28.35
